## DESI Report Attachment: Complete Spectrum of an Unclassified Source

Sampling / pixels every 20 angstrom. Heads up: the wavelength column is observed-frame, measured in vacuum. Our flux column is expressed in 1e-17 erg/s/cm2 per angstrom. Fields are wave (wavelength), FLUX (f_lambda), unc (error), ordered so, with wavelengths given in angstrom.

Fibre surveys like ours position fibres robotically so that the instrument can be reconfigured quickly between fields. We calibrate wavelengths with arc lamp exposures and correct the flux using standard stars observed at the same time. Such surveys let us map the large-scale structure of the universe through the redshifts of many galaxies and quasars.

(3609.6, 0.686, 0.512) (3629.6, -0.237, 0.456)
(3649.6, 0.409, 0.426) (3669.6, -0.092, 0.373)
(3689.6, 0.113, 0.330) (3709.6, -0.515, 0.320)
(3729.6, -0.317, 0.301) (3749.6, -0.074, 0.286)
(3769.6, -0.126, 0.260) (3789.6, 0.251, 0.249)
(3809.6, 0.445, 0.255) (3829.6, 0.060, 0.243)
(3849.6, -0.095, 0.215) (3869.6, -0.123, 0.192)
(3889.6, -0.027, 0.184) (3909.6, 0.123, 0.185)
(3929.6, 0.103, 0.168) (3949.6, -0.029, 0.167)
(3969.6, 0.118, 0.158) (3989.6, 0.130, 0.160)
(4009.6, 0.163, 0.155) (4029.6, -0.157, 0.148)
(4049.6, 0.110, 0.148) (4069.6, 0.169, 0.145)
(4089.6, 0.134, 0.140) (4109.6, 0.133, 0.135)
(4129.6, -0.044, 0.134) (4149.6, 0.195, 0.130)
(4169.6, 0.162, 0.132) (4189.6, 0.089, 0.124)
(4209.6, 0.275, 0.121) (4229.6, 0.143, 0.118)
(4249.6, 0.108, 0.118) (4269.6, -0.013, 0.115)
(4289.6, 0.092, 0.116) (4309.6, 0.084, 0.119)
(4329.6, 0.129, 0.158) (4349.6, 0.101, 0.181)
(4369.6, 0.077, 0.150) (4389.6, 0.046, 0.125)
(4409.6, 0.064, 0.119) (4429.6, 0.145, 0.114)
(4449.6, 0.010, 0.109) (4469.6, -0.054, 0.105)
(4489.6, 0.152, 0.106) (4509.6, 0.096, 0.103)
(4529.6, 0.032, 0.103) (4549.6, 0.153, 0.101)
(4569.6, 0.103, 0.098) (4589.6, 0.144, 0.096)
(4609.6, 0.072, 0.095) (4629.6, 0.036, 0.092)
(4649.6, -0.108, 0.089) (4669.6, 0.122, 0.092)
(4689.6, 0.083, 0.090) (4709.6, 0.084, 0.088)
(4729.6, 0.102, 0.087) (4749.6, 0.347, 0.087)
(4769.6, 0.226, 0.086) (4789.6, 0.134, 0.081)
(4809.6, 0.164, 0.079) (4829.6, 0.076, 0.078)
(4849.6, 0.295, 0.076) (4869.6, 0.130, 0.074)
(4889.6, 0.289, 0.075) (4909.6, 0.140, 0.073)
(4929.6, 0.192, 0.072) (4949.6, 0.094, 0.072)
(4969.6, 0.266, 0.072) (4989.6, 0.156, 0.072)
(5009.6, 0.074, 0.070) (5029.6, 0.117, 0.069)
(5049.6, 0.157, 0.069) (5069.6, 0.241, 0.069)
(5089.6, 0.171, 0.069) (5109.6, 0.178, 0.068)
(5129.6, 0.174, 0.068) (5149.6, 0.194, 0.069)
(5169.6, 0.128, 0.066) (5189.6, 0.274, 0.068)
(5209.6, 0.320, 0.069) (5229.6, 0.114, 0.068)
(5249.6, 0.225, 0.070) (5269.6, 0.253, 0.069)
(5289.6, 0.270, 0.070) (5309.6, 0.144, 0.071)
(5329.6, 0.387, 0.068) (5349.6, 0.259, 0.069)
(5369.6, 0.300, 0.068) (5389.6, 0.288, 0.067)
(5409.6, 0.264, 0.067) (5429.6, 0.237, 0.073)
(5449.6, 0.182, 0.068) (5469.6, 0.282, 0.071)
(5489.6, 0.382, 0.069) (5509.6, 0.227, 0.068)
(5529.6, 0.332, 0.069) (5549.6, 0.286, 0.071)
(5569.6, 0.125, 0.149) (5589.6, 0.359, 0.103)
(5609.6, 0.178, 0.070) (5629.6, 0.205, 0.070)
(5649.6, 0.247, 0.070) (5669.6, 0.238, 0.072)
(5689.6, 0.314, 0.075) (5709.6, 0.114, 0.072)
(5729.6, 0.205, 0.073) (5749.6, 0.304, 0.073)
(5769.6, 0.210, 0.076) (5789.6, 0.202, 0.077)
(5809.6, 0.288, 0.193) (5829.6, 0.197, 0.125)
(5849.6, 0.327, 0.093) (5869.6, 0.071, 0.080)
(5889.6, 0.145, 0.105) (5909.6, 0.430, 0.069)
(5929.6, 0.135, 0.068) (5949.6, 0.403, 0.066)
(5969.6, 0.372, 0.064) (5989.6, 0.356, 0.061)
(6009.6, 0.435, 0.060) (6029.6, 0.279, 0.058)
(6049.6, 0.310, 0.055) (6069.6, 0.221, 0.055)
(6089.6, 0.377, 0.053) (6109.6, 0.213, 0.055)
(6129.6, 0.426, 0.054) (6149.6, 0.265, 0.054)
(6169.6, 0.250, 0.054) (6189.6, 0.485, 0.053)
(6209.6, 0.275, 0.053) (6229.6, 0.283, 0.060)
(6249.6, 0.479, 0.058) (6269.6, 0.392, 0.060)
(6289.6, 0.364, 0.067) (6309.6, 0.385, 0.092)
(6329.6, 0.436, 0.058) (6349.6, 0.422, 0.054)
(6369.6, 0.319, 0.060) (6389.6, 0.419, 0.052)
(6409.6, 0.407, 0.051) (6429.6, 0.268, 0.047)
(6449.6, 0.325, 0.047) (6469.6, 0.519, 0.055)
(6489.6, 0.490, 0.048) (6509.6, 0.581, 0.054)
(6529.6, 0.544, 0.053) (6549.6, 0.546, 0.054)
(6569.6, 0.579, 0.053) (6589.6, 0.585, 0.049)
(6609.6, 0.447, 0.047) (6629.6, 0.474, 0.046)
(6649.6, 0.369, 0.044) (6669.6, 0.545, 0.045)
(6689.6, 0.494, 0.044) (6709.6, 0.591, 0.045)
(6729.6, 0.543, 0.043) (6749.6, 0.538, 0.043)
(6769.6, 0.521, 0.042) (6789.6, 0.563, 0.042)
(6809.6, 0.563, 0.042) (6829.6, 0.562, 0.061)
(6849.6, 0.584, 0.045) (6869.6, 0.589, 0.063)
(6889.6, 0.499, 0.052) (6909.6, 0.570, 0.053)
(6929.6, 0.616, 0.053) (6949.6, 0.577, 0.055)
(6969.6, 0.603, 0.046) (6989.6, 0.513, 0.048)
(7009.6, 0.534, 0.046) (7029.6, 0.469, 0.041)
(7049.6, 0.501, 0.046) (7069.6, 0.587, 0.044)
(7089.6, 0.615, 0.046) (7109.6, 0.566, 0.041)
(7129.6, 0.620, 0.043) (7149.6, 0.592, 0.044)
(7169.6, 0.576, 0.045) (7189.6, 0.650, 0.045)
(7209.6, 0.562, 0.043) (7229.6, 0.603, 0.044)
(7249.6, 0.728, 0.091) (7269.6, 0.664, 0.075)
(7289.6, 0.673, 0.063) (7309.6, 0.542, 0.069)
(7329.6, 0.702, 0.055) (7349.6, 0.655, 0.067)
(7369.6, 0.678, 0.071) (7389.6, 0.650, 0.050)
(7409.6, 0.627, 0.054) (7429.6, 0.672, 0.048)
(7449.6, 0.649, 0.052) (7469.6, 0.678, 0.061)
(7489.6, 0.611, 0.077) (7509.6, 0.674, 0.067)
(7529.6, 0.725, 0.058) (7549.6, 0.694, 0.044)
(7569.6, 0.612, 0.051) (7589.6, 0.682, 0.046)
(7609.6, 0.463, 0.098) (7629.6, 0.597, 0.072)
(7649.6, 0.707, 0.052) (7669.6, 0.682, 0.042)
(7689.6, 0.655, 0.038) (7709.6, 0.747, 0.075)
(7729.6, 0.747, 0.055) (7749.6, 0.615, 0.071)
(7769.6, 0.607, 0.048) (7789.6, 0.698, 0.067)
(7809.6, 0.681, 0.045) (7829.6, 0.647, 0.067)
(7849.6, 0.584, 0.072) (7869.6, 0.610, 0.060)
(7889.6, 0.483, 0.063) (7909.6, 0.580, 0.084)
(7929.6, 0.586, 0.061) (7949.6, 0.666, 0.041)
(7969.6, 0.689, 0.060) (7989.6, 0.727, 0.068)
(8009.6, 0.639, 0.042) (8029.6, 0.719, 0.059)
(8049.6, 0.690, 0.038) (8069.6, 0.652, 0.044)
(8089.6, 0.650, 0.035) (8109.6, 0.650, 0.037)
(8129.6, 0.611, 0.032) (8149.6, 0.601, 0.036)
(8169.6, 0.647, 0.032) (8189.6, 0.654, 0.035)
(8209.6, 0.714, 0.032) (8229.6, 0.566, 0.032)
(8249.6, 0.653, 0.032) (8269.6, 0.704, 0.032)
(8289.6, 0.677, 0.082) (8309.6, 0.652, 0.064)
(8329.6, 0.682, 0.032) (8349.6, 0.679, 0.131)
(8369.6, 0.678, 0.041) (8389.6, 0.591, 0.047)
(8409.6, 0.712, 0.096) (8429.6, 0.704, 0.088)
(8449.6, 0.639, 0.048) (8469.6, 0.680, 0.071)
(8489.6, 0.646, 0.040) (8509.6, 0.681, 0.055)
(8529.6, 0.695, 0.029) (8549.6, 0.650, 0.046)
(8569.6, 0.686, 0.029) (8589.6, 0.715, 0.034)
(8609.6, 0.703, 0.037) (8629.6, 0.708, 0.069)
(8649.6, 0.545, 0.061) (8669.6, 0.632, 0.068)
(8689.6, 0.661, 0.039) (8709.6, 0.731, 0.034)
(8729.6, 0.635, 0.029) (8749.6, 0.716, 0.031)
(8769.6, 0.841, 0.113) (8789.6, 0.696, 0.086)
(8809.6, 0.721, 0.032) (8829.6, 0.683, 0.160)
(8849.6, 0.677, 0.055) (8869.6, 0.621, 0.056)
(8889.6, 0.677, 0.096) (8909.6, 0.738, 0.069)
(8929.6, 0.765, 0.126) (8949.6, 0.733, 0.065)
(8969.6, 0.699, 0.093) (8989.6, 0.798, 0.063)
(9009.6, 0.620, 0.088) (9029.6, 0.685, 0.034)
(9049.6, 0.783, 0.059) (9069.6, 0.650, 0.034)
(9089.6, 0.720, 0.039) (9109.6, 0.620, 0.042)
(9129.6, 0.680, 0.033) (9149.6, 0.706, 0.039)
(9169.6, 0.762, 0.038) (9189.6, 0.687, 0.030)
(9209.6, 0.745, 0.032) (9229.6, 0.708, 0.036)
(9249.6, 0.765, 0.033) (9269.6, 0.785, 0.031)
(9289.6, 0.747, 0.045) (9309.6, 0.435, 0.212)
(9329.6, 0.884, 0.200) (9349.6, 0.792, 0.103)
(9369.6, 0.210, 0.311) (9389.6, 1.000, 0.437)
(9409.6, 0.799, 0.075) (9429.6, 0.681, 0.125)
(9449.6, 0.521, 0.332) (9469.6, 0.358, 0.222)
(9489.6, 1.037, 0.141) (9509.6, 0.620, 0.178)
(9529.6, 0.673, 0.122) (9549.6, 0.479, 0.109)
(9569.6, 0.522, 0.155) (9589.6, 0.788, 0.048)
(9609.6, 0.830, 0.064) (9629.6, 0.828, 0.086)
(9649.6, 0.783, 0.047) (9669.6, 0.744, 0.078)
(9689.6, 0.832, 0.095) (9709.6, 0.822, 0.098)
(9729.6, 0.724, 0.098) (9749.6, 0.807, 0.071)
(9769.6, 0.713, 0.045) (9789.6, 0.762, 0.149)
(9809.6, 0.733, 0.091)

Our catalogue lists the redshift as 0.62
